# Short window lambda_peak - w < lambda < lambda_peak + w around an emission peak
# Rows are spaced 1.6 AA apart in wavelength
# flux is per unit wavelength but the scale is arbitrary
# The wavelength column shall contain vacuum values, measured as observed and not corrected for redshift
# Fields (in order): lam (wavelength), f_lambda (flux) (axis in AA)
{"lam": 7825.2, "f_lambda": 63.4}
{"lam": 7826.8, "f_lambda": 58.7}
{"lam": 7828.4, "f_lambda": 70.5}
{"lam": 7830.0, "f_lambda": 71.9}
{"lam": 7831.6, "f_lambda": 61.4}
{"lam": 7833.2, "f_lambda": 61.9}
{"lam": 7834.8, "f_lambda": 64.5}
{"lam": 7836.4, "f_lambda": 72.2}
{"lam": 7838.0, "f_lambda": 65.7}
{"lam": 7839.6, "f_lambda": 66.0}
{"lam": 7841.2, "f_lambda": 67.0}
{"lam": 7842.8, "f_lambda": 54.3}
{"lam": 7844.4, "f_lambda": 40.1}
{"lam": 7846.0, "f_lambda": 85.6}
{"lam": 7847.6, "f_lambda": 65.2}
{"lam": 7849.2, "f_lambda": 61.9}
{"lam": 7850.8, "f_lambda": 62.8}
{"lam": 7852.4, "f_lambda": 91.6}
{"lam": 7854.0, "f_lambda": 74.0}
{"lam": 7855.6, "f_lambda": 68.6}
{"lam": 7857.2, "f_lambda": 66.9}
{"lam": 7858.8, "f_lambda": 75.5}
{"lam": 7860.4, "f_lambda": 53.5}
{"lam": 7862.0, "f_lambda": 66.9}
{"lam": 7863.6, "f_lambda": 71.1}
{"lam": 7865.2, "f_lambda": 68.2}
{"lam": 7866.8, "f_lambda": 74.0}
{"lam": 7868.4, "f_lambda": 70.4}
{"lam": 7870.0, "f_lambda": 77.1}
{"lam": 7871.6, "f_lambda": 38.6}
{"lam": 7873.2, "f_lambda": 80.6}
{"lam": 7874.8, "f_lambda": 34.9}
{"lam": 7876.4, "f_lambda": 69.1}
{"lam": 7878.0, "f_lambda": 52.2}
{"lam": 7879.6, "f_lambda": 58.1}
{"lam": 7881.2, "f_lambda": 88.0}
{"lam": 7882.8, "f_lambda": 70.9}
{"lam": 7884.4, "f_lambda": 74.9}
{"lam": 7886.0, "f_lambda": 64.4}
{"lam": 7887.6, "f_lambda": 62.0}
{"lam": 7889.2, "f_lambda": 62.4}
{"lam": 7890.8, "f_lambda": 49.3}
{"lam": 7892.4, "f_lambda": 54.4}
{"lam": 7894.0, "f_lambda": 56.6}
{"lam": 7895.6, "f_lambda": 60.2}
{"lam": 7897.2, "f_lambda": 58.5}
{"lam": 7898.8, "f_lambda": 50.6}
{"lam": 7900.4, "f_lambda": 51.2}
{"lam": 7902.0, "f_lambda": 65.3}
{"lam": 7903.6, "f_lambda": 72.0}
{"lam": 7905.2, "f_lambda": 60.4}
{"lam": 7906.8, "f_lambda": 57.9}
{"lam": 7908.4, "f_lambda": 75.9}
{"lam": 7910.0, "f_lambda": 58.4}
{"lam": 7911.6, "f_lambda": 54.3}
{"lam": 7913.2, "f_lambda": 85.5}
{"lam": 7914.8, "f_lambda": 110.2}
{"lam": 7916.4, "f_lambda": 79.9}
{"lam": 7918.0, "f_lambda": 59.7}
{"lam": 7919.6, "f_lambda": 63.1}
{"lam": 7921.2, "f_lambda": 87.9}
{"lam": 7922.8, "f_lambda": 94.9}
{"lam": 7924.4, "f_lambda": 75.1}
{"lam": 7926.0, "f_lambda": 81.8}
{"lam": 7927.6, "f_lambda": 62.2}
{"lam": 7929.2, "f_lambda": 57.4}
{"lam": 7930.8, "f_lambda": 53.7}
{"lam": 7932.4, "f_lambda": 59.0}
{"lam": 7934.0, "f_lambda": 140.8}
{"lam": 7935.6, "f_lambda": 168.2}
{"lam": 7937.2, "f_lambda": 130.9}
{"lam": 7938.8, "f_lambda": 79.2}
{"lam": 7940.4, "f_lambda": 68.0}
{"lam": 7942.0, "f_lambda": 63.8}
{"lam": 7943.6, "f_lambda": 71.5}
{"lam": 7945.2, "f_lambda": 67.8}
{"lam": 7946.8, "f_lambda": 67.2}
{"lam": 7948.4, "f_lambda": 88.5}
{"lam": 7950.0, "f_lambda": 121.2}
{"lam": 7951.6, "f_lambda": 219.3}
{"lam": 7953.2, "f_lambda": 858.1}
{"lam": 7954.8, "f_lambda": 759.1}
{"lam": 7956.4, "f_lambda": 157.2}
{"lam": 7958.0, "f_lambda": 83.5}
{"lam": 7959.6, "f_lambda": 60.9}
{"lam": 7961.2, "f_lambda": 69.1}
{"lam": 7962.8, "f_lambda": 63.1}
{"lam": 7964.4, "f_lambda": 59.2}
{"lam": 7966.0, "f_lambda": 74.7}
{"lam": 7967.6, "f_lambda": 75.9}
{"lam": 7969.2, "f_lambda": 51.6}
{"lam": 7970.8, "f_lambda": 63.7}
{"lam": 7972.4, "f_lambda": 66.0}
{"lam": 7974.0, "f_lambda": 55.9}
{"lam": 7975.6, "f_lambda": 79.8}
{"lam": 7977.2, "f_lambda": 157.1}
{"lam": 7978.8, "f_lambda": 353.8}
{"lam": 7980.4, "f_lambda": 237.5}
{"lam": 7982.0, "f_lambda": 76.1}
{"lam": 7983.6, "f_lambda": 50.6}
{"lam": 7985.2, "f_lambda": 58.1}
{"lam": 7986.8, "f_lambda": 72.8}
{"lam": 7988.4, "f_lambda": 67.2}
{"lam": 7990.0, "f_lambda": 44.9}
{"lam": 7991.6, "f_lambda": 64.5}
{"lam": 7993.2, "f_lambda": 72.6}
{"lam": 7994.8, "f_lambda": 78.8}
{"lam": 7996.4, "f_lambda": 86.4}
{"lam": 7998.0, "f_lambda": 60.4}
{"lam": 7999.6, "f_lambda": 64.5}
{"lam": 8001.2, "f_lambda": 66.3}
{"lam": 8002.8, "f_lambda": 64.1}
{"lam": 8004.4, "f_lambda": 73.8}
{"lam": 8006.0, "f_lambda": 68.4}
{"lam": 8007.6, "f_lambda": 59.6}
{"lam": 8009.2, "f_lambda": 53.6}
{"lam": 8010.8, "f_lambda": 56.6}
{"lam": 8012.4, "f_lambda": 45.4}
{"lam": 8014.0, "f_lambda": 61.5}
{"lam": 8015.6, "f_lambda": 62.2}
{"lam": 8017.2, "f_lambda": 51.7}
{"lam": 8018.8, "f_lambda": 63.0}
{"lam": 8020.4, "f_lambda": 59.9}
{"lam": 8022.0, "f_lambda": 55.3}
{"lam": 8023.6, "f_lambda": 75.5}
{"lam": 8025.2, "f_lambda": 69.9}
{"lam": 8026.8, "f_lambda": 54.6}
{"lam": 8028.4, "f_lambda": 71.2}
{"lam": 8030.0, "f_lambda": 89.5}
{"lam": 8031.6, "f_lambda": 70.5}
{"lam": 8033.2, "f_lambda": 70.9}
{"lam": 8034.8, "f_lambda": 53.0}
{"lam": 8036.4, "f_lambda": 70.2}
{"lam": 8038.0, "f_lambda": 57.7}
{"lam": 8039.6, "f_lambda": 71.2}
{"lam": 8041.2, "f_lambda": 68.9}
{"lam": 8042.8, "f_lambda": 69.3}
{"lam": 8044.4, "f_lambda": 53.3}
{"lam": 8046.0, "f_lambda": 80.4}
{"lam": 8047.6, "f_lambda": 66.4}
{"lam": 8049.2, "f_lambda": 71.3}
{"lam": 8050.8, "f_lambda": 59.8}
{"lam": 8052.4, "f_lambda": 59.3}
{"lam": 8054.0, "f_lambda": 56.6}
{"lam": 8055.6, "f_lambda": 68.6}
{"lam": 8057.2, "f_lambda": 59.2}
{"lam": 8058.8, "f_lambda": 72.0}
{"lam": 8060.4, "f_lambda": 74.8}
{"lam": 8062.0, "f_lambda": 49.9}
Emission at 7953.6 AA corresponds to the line H-alpha 6563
